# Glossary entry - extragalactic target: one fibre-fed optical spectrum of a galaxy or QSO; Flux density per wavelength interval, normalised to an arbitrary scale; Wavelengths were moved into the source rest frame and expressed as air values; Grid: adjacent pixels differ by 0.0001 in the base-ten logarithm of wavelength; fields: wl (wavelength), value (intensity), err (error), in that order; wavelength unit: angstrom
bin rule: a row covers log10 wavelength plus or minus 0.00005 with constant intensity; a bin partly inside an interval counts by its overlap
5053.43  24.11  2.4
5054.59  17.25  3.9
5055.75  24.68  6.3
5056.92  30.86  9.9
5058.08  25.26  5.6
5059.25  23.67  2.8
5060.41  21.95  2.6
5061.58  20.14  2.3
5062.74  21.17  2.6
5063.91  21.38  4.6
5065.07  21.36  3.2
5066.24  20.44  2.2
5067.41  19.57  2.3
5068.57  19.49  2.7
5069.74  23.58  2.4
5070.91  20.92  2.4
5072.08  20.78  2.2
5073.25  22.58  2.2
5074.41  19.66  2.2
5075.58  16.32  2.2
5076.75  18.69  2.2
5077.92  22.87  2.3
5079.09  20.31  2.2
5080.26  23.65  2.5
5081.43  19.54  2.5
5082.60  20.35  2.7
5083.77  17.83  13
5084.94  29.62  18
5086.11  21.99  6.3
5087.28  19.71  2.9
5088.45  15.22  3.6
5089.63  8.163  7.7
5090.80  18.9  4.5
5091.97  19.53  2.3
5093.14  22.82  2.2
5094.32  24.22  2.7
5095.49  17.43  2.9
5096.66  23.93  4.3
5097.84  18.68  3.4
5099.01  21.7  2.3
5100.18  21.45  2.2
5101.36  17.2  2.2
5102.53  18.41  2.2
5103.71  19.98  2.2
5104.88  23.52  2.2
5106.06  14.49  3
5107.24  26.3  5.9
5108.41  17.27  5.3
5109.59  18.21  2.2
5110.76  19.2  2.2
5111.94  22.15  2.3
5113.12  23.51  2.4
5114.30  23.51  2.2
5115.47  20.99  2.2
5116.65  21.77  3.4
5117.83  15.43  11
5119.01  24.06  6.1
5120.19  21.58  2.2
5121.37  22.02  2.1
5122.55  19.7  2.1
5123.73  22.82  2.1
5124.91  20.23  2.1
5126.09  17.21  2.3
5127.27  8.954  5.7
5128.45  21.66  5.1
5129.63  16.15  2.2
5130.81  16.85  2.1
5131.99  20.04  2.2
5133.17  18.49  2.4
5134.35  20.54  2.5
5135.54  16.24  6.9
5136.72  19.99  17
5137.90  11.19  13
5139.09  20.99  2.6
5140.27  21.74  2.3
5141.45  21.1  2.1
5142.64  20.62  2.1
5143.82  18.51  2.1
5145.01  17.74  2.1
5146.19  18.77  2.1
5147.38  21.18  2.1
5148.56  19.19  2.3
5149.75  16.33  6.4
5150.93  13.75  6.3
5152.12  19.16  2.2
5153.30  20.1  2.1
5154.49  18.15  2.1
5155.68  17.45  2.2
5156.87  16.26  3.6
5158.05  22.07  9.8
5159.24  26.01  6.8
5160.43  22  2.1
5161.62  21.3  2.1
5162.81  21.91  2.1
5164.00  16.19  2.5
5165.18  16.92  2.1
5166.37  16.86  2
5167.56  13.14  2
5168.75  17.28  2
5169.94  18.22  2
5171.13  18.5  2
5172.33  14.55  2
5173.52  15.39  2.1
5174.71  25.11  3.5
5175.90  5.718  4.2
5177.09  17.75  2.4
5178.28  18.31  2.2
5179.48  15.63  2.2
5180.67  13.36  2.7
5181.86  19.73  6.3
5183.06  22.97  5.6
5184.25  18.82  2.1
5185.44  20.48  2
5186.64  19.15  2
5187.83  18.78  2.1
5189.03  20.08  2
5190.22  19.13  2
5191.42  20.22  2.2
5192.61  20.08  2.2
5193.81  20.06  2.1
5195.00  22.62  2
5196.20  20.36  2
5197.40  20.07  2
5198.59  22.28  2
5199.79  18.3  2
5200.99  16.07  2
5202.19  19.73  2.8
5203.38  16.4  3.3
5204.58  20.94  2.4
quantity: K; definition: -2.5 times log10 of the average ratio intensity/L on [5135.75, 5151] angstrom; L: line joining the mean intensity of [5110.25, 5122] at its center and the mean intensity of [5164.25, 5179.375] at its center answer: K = 0.02 mag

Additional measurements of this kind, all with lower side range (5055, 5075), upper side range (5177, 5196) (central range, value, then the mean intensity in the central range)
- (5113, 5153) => 0.08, 19.1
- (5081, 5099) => 0.09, 19.9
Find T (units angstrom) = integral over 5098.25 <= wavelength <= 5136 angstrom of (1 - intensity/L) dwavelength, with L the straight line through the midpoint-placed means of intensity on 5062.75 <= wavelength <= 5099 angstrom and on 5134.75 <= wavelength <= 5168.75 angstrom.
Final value -0.4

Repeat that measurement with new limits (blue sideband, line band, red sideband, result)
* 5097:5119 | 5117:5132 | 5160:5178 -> 0.4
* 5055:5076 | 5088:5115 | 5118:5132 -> 0.5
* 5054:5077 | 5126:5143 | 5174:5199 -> 1.7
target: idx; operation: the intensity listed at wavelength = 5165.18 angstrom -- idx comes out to 16.92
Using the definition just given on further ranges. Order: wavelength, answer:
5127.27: 8.954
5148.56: 19.19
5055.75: 24.68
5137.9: 11.19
